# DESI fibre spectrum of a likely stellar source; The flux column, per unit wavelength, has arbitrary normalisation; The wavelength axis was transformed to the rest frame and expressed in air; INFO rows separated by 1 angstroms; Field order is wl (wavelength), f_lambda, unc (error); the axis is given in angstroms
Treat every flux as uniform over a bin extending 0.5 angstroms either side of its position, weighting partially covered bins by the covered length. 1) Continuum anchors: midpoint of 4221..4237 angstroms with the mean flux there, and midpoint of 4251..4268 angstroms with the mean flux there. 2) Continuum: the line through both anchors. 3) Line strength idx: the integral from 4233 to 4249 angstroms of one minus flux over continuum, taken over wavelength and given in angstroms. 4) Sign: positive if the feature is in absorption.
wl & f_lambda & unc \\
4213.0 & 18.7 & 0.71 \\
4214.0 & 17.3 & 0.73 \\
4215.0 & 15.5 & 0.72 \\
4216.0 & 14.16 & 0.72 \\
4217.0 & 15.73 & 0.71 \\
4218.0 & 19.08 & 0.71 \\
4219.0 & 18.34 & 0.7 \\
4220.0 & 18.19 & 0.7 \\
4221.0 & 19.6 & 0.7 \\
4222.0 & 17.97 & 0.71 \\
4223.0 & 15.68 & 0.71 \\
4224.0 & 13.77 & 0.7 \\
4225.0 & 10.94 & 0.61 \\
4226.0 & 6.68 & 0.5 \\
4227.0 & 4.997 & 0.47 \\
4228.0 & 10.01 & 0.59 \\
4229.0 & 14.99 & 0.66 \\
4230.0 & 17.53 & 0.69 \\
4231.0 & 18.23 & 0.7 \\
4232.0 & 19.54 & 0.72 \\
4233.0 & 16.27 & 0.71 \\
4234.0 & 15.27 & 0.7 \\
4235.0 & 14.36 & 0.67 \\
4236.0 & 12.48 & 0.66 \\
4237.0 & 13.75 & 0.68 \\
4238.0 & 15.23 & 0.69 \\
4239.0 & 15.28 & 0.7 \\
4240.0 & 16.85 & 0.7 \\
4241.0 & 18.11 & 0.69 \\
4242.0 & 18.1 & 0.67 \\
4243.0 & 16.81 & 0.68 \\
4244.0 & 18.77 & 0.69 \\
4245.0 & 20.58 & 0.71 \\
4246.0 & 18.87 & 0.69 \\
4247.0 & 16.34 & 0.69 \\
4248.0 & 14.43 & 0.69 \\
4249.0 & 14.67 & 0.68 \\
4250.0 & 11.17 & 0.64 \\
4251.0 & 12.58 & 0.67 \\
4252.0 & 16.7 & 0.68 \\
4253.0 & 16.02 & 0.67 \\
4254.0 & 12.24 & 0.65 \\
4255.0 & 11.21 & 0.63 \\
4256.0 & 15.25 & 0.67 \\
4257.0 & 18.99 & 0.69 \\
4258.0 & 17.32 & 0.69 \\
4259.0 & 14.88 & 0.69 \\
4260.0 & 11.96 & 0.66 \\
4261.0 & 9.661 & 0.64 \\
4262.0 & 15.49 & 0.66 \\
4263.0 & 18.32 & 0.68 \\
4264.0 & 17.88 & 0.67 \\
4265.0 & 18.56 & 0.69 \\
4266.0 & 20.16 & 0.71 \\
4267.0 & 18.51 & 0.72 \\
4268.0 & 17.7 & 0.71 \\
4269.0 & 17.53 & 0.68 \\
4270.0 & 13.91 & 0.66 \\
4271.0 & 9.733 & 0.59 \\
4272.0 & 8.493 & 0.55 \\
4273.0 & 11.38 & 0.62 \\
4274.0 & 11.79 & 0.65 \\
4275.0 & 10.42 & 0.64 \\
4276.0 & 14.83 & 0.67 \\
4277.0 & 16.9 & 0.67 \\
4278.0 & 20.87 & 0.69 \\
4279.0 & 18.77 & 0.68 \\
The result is -1.66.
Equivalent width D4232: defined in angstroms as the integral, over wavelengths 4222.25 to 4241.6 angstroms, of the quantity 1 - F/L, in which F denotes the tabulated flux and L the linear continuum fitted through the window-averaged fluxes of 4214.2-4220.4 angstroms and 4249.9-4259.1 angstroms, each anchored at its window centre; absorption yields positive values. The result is 2.07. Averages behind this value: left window 16.8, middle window 14.3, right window 14.8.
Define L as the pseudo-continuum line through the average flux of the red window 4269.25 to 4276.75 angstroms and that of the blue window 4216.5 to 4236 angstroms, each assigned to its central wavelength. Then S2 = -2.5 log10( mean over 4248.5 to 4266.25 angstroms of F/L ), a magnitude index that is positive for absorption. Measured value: -0.17 mag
